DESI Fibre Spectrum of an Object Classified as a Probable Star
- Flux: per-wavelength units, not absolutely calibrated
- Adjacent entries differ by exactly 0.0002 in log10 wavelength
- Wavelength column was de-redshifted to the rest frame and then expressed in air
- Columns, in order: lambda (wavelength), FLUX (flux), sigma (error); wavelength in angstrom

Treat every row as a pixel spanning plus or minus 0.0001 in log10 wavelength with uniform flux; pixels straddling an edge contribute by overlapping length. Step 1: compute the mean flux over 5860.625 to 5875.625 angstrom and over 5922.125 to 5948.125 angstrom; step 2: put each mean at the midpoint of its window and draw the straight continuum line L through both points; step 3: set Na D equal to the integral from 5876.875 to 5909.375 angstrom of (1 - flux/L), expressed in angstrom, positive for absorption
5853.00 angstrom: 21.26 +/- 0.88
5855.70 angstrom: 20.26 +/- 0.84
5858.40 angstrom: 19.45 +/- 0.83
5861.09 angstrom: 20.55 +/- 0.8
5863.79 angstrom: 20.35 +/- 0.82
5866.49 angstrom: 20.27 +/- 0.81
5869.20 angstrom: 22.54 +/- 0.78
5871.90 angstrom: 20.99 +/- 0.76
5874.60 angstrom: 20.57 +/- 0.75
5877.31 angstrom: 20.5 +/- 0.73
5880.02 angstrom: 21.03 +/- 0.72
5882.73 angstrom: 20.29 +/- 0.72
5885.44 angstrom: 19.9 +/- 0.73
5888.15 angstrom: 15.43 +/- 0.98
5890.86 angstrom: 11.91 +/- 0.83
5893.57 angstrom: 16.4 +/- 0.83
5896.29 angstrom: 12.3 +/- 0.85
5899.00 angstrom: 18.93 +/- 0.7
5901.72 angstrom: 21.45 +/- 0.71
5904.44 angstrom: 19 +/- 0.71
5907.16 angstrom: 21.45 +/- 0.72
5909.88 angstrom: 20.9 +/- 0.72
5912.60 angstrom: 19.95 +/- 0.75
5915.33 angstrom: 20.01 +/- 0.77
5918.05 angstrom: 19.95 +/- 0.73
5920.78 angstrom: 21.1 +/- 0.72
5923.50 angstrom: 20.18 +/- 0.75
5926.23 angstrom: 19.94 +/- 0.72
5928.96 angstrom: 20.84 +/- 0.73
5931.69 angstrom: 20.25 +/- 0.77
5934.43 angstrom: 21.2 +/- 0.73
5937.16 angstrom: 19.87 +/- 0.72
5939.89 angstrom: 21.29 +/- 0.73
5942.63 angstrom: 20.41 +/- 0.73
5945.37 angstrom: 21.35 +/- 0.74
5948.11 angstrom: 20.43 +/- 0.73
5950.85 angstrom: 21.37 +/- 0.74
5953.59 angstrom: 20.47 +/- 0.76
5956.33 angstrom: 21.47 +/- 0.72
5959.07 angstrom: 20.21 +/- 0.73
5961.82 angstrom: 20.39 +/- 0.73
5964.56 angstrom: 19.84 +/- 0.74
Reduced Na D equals 4.0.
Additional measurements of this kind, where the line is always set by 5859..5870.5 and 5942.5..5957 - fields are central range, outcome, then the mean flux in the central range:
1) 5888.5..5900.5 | 3.37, 15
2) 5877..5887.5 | 0.38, 20.1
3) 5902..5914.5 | 0.28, 20.4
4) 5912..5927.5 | 0.51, 20.2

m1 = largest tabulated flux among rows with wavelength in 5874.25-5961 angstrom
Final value 21.47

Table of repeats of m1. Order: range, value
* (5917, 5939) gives 21.2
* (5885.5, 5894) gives 16.4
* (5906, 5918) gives 21.45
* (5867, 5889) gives 22.54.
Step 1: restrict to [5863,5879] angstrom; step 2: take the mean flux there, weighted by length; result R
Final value 20.9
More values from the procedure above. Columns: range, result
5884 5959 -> 19.6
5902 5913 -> 20.5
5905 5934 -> 20.4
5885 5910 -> 17.5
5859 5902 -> 18.9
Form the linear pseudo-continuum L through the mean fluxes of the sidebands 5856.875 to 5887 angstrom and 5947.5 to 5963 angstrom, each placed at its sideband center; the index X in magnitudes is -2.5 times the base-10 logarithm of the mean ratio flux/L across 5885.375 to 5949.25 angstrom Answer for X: 0.07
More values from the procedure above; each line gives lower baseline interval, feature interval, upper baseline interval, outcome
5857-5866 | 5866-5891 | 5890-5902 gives -0.09 mag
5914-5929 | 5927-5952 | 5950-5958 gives 0.00 mag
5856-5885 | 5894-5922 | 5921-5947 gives 0.07 mag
